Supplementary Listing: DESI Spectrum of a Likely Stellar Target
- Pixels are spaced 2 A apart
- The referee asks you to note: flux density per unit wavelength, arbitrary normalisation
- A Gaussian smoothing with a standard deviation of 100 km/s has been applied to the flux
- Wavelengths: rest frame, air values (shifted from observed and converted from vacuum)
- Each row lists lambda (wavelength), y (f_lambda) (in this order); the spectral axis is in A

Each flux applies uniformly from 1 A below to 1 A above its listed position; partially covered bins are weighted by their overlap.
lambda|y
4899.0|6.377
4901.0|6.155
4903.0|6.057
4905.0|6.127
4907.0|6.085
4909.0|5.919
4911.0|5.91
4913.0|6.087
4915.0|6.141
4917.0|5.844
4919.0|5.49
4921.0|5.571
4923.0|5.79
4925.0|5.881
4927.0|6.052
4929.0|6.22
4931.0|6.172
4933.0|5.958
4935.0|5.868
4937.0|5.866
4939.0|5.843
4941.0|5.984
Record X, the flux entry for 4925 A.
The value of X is 5.881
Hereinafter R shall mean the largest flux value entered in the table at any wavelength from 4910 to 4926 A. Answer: 6.141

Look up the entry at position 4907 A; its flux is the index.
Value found 6.085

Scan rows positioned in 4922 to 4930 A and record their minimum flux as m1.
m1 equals 5.79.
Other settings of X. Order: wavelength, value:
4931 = 6.172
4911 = 5.91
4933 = 5.958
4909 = 5.919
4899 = 6.377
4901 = 6.155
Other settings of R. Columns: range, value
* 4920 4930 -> 6.22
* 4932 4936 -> 5.958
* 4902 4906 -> 6.127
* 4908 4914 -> 6.087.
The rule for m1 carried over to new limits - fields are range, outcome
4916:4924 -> 5.49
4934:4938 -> 5.866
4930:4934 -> 5.958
